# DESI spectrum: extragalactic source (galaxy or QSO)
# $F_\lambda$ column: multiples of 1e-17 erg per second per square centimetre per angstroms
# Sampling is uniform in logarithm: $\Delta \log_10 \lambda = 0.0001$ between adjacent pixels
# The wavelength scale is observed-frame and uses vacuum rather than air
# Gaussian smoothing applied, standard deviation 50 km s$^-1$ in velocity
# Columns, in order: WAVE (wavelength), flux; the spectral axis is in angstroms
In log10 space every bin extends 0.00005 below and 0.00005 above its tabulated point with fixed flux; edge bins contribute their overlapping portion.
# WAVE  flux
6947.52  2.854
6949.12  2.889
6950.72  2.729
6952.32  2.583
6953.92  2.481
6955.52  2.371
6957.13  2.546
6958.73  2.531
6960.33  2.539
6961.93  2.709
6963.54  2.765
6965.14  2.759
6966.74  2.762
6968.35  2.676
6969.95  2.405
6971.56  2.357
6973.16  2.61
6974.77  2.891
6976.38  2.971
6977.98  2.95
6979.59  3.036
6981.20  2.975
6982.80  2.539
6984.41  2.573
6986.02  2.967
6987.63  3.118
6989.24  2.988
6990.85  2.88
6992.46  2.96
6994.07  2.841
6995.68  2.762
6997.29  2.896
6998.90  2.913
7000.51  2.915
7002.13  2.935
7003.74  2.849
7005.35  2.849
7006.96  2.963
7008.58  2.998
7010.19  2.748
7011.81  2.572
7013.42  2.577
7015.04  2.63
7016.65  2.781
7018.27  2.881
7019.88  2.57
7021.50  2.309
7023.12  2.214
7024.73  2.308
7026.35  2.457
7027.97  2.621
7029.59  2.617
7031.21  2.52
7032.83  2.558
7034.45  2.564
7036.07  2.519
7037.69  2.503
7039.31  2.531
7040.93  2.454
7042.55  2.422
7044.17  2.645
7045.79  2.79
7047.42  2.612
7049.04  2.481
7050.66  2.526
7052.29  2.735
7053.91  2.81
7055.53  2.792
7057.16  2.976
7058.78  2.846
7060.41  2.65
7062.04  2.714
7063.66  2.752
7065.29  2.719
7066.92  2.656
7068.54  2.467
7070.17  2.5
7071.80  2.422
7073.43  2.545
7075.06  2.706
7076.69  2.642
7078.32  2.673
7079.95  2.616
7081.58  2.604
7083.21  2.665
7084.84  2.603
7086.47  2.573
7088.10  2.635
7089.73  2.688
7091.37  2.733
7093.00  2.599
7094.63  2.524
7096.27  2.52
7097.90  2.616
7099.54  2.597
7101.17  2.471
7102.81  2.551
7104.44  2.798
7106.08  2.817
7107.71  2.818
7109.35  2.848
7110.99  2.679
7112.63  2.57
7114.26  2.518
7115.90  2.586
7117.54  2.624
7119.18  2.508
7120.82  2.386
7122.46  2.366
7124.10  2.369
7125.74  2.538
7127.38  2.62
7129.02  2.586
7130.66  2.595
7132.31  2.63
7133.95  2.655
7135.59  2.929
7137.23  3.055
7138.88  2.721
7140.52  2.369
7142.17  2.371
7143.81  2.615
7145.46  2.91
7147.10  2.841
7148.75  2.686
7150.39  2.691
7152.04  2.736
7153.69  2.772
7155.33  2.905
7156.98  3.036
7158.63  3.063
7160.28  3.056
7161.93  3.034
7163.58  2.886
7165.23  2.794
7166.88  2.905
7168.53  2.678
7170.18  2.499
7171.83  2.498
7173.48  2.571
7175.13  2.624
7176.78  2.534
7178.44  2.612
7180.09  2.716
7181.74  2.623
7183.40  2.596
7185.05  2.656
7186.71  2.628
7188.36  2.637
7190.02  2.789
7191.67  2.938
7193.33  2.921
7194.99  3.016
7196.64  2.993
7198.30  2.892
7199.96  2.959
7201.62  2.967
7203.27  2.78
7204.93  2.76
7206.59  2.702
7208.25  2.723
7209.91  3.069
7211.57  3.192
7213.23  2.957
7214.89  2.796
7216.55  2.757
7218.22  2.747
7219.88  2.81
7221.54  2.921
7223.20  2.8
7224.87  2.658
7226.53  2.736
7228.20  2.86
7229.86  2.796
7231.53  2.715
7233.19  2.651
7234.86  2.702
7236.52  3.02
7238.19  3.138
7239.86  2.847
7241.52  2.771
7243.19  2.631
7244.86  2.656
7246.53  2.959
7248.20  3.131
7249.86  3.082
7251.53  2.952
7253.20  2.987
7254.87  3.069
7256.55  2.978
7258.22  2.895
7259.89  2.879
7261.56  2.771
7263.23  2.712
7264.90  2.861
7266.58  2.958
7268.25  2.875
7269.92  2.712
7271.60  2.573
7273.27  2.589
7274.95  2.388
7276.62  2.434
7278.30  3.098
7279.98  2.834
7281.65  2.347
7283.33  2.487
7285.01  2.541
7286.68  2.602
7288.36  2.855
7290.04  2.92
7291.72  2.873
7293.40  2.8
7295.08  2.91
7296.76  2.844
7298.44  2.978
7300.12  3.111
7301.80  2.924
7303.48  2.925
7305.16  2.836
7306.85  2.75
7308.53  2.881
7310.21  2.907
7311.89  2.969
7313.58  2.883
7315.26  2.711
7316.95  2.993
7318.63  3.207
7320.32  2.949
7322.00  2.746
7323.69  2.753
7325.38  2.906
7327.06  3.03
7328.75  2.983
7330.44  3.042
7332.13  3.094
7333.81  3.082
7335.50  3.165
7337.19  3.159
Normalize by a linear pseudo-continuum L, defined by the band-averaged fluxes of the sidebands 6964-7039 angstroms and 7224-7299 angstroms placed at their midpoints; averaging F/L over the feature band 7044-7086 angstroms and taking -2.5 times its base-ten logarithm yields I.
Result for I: 0.03 mag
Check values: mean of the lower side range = 2.72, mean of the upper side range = 2.8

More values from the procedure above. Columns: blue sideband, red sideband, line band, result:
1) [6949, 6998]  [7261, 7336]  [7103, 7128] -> 0.07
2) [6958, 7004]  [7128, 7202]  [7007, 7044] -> 0.09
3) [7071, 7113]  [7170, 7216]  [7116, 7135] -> 0.06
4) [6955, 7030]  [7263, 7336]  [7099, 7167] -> 0.03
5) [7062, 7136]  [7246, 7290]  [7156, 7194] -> -0.02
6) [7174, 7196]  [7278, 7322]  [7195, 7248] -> -0.03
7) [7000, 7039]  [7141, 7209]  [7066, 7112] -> 0.03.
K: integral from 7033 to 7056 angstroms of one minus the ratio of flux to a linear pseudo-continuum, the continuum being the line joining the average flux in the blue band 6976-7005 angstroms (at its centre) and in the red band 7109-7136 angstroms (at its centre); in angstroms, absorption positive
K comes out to 1.40 angstroms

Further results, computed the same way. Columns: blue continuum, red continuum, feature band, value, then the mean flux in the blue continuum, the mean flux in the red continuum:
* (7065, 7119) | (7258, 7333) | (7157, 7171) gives -0.9 angstroms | 2.62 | 2.83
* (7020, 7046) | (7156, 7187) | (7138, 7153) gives 0.2 angstroms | 2.5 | 2.74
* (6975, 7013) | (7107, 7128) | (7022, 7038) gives 1.7 angstroms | 2.88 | 2.57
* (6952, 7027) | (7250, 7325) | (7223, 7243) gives 0.0 angstroms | 2.72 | 2.83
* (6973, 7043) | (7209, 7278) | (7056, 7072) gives 0.4 angstroms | 2.72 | 2.83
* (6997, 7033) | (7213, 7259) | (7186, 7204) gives -0.3 angstroms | 2.68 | 2.86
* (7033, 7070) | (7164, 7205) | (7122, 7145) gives 0.8 angstroms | 2.64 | 2.75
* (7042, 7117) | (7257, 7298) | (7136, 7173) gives -1.3 angstroms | 2.65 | 2.74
